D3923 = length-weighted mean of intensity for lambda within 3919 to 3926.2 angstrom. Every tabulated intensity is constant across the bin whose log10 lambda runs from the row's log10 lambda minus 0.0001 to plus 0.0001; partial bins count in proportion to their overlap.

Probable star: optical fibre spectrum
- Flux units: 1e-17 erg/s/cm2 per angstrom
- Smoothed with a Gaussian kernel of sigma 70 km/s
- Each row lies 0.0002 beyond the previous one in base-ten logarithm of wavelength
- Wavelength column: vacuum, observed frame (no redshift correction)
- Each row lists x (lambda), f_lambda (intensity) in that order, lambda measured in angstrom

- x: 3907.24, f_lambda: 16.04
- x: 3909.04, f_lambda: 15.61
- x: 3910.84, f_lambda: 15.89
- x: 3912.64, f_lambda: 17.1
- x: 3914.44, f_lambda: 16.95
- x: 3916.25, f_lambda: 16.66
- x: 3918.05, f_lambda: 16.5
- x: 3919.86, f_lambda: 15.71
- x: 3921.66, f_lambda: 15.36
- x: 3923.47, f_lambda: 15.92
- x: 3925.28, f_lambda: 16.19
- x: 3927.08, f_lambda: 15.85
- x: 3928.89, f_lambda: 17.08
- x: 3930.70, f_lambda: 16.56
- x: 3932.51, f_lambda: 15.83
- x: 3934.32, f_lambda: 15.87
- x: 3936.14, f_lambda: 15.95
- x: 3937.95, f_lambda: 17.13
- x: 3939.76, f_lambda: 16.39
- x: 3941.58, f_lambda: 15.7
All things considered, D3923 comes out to 15.8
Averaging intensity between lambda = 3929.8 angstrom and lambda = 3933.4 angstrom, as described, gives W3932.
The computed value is 16.2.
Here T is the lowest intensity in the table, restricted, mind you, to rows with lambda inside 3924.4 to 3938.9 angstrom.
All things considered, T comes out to 15.83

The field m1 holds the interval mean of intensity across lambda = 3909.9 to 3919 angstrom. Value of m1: 16.6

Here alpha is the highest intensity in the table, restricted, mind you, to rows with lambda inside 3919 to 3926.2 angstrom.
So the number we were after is 16.19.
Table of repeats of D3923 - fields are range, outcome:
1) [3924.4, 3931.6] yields 16.4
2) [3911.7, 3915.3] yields 17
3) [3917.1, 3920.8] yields 16.1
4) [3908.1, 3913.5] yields 16.2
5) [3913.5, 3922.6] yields 16.2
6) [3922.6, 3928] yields 16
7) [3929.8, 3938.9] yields 16.3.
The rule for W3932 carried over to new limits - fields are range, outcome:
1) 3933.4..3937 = 15.9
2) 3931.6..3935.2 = 15.9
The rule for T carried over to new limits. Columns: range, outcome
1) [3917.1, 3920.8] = 15.71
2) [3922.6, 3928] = 15.85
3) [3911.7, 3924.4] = 15.36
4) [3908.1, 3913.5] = 15.61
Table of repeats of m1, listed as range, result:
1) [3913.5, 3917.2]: 16.8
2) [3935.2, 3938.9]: 16.5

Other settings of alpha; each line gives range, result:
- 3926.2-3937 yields 17.08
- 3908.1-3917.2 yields 17.1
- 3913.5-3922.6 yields 16.95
